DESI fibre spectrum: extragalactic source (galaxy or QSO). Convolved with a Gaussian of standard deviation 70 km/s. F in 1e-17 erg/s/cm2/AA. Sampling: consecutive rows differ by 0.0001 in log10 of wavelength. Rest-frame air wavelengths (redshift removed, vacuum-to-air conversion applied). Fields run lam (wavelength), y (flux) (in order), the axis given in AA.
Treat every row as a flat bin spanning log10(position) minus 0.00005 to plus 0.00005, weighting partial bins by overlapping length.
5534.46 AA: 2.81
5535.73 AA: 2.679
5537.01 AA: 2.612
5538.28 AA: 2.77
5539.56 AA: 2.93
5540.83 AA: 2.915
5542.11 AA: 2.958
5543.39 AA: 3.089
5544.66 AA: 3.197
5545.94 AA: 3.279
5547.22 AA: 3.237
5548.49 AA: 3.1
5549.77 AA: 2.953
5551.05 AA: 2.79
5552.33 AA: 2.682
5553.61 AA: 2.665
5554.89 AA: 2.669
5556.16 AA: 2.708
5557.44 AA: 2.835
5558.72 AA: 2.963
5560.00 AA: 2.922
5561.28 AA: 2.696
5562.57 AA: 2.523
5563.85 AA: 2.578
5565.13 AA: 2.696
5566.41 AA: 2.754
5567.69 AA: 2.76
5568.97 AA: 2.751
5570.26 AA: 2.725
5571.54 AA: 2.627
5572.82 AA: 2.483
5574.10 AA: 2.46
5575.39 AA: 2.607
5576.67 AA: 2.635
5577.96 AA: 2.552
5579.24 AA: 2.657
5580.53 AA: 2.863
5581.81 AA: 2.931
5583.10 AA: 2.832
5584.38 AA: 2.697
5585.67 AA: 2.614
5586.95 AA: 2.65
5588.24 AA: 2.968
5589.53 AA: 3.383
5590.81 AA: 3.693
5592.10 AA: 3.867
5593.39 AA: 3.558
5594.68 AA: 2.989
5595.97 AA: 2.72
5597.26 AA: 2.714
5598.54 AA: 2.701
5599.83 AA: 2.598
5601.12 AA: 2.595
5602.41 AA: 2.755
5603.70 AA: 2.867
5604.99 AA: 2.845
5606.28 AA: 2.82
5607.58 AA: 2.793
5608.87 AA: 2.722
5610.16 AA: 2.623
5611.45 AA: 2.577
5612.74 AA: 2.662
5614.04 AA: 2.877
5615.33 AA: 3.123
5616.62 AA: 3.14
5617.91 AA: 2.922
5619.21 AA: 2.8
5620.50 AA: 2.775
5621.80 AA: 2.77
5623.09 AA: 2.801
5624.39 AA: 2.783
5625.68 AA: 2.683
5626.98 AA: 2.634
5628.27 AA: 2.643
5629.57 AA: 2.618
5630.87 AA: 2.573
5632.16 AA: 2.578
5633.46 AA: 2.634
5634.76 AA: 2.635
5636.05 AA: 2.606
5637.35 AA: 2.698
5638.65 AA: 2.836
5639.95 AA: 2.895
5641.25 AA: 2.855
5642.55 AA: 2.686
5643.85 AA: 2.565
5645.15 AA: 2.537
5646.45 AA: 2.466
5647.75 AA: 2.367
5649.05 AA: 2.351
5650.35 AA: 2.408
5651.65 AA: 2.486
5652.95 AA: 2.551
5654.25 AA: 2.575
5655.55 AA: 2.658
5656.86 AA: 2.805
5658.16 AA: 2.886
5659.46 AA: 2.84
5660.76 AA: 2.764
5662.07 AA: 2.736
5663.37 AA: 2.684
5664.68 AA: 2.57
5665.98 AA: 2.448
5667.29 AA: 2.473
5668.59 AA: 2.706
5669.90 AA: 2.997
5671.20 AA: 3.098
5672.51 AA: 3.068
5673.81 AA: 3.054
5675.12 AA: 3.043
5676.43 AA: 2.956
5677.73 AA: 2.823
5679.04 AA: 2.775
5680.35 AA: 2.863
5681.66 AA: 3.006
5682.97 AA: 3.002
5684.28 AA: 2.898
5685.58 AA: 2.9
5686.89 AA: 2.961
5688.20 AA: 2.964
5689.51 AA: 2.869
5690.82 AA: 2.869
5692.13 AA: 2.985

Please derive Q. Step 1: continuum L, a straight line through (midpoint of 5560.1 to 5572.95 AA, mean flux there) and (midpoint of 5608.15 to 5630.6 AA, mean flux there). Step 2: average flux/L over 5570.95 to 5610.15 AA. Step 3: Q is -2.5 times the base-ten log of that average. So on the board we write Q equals -0.05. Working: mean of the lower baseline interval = 2.68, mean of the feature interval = 2.84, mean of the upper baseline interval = 2.77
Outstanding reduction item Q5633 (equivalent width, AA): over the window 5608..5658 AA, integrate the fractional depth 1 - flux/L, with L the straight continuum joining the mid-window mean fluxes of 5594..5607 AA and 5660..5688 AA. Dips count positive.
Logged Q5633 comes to 2.07 AA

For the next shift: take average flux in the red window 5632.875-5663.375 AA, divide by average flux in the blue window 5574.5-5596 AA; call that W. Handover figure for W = 0.9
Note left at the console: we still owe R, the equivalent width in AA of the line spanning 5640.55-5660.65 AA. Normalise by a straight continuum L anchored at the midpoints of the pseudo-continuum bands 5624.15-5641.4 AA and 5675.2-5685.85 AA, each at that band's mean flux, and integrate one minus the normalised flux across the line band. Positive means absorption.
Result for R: 1.17 AA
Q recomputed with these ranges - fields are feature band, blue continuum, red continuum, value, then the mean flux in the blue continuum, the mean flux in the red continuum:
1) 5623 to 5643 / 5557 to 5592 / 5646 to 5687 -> 0.03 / 2.79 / 2.76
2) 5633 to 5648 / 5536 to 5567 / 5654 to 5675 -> 0.06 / 2.85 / 2.78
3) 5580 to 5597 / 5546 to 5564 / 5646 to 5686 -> -0.09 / 2.83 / 2.75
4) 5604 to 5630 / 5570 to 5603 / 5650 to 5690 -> 0.02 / 2.84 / 2.81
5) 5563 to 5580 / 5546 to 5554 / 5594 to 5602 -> 0.08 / 2.94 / 2.72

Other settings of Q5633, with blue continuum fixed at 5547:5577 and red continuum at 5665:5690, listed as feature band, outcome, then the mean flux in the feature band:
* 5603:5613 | 0.20 AA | 2.74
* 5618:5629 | 0.28 AA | 2.74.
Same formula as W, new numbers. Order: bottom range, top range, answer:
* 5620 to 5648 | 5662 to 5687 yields 1.07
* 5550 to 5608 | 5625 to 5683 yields 0.97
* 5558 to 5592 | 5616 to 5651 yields 0.96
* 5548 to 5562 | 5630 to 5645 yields 0.95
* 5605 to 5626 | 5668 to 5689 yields 1.05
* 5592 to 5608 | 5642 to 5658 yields 0.89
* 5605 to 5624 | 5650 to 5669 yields 0.94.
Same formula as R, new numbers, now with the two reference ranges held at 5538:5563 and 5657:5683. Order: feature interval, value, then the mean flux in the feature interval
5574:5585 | 0.7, 2.7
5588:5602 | -0.9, 3.07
